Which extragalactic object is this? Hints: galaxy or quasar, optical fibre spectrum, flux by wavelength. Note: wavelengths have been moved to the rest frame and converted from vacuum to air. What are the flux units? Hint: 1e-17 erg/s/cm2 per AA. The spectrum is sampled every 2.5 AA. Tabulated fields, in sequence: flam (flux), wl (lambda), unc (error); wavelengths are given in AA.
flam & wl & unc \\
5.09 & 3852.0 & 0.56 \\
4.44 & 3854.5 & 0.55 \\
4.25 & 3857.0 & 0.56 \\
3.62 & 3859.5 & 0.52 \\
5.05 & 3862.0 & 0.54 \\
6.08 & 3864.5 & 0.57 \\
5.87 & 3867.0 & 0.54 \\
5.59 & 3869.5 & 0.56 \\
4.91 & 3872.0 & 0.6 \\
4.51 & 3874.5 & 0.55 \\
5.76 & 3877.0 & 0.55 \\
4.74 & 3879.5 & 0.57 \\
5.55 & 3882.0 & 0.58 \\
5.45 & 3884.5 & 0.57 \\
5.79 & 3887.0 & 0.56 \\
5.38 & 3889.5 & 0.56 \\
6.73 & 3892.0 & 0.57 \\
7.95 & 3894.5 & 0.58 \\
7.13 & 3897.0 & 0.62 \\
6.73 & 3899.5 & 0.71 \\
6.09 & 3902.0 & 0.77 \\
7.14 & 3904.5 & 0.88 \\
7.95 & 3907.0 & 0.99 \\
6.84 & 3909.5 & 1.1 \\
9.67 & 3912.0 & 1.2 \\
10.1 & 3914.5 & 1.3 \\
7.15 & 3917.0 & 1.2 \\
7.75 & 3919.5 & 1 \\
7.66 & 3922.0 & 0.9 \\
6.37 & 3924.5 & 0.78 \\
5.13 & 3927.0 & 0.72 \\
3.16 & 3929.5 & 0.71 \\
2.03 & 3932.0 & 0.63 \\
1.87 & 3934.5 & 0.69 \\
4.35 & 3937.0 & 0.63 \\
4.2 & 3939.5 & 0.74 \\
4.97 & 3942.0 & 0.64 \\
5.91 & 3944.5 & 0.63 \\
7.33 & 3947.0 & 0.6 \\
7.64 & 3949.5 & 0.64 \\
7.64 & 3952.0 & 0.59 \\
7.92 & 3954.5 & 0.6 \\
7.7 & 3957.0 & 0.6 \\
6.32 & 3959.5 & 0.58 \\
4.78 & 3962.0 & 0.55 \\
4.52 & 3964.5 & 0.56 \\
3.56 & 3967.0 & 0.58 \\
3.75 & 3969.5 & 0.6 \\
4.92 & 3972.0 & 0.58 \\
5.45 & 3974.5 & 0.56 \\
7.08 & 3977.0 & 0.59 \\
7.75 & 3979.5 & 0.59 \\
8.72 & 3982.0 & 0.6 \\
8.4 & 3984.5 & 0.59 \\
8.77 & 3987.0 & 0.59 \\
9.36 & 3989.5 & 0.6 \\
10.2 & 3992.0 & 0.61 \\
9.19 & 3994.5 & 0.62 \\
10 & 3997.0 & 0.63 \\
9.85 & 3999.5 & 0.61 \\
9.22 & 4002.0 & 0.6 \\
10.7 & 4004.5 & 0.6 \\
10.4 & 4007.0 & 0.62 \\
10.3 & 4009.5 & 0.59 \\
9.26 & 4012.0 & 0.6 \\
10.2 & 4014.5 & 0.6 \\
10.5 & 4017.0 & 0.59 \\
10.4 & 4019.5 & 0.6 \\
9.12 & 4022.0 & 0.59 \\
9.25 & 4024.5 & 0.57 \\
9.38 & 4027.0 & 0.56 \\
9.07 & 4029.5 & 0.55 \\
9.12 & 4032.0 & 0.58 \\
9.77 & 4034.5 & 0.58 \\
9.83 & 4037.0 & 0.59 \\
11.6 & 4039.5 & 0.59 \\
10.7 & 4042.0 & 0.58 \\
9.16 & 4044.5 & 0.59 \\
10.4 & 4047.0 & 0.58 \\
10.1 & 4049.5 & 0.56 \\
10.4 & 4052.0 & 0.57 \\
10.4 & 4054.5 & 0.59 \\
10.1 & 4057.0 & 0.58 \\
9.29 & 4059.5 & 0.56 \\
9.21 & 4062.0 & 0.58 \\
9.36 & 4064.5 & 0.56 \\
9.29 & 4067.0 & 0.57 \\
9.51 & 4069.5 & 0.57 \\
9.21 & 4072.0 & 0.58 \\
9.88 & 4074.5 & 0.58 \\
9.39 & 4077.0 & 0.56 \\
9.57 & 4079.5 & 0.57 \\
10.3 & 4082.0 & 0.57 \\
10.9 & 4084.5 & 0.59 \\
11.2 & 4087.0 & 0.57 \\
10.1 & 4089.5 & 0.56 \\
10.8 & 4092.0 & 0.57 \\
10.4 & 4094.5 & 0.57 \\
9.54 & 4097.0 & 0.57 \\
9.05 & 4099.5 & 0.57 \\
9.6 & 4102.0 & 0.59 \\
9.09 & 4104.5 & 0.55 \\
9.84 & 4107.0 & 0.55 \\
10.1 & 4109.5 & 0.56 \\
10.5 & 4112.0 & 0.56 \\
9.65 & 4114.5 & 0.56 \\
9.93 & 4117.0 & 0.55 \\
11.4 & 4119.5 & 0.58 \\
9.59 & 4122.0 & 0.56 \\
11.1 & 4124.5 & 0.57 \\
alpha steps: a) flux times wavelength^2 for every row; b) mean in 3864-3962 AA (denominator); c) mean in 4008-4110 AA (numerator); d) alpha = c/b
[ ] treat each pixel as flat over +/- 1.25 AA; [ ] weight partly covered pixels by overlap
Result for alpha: 1.72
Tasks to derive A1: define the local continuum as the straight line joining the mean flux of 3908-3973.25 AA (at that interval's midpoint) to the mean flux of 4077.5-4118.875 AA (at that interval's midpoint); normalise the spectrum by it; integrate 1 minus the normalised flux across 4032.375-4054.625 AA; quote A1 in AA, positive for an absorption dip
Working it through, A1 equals -4.2 AA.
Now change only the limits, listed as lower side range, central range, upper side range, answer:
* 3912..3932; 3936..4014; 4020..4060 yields 6.92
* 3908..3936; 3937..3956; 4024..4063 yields 1.51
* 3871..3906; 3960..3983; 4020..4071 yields 6.94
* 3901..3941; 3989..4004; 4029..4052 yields -1.98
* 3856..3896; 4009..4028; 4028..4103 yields -2.13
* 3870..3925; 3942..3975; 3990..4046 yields 9.28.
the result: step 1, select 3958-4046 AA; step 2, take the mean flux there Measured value 8.59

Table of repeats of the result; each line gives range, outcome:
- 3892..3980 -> 6.18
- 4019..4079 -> 9.74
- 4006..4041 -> 9.87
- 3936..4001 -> 6.95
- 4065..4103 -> 9.91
